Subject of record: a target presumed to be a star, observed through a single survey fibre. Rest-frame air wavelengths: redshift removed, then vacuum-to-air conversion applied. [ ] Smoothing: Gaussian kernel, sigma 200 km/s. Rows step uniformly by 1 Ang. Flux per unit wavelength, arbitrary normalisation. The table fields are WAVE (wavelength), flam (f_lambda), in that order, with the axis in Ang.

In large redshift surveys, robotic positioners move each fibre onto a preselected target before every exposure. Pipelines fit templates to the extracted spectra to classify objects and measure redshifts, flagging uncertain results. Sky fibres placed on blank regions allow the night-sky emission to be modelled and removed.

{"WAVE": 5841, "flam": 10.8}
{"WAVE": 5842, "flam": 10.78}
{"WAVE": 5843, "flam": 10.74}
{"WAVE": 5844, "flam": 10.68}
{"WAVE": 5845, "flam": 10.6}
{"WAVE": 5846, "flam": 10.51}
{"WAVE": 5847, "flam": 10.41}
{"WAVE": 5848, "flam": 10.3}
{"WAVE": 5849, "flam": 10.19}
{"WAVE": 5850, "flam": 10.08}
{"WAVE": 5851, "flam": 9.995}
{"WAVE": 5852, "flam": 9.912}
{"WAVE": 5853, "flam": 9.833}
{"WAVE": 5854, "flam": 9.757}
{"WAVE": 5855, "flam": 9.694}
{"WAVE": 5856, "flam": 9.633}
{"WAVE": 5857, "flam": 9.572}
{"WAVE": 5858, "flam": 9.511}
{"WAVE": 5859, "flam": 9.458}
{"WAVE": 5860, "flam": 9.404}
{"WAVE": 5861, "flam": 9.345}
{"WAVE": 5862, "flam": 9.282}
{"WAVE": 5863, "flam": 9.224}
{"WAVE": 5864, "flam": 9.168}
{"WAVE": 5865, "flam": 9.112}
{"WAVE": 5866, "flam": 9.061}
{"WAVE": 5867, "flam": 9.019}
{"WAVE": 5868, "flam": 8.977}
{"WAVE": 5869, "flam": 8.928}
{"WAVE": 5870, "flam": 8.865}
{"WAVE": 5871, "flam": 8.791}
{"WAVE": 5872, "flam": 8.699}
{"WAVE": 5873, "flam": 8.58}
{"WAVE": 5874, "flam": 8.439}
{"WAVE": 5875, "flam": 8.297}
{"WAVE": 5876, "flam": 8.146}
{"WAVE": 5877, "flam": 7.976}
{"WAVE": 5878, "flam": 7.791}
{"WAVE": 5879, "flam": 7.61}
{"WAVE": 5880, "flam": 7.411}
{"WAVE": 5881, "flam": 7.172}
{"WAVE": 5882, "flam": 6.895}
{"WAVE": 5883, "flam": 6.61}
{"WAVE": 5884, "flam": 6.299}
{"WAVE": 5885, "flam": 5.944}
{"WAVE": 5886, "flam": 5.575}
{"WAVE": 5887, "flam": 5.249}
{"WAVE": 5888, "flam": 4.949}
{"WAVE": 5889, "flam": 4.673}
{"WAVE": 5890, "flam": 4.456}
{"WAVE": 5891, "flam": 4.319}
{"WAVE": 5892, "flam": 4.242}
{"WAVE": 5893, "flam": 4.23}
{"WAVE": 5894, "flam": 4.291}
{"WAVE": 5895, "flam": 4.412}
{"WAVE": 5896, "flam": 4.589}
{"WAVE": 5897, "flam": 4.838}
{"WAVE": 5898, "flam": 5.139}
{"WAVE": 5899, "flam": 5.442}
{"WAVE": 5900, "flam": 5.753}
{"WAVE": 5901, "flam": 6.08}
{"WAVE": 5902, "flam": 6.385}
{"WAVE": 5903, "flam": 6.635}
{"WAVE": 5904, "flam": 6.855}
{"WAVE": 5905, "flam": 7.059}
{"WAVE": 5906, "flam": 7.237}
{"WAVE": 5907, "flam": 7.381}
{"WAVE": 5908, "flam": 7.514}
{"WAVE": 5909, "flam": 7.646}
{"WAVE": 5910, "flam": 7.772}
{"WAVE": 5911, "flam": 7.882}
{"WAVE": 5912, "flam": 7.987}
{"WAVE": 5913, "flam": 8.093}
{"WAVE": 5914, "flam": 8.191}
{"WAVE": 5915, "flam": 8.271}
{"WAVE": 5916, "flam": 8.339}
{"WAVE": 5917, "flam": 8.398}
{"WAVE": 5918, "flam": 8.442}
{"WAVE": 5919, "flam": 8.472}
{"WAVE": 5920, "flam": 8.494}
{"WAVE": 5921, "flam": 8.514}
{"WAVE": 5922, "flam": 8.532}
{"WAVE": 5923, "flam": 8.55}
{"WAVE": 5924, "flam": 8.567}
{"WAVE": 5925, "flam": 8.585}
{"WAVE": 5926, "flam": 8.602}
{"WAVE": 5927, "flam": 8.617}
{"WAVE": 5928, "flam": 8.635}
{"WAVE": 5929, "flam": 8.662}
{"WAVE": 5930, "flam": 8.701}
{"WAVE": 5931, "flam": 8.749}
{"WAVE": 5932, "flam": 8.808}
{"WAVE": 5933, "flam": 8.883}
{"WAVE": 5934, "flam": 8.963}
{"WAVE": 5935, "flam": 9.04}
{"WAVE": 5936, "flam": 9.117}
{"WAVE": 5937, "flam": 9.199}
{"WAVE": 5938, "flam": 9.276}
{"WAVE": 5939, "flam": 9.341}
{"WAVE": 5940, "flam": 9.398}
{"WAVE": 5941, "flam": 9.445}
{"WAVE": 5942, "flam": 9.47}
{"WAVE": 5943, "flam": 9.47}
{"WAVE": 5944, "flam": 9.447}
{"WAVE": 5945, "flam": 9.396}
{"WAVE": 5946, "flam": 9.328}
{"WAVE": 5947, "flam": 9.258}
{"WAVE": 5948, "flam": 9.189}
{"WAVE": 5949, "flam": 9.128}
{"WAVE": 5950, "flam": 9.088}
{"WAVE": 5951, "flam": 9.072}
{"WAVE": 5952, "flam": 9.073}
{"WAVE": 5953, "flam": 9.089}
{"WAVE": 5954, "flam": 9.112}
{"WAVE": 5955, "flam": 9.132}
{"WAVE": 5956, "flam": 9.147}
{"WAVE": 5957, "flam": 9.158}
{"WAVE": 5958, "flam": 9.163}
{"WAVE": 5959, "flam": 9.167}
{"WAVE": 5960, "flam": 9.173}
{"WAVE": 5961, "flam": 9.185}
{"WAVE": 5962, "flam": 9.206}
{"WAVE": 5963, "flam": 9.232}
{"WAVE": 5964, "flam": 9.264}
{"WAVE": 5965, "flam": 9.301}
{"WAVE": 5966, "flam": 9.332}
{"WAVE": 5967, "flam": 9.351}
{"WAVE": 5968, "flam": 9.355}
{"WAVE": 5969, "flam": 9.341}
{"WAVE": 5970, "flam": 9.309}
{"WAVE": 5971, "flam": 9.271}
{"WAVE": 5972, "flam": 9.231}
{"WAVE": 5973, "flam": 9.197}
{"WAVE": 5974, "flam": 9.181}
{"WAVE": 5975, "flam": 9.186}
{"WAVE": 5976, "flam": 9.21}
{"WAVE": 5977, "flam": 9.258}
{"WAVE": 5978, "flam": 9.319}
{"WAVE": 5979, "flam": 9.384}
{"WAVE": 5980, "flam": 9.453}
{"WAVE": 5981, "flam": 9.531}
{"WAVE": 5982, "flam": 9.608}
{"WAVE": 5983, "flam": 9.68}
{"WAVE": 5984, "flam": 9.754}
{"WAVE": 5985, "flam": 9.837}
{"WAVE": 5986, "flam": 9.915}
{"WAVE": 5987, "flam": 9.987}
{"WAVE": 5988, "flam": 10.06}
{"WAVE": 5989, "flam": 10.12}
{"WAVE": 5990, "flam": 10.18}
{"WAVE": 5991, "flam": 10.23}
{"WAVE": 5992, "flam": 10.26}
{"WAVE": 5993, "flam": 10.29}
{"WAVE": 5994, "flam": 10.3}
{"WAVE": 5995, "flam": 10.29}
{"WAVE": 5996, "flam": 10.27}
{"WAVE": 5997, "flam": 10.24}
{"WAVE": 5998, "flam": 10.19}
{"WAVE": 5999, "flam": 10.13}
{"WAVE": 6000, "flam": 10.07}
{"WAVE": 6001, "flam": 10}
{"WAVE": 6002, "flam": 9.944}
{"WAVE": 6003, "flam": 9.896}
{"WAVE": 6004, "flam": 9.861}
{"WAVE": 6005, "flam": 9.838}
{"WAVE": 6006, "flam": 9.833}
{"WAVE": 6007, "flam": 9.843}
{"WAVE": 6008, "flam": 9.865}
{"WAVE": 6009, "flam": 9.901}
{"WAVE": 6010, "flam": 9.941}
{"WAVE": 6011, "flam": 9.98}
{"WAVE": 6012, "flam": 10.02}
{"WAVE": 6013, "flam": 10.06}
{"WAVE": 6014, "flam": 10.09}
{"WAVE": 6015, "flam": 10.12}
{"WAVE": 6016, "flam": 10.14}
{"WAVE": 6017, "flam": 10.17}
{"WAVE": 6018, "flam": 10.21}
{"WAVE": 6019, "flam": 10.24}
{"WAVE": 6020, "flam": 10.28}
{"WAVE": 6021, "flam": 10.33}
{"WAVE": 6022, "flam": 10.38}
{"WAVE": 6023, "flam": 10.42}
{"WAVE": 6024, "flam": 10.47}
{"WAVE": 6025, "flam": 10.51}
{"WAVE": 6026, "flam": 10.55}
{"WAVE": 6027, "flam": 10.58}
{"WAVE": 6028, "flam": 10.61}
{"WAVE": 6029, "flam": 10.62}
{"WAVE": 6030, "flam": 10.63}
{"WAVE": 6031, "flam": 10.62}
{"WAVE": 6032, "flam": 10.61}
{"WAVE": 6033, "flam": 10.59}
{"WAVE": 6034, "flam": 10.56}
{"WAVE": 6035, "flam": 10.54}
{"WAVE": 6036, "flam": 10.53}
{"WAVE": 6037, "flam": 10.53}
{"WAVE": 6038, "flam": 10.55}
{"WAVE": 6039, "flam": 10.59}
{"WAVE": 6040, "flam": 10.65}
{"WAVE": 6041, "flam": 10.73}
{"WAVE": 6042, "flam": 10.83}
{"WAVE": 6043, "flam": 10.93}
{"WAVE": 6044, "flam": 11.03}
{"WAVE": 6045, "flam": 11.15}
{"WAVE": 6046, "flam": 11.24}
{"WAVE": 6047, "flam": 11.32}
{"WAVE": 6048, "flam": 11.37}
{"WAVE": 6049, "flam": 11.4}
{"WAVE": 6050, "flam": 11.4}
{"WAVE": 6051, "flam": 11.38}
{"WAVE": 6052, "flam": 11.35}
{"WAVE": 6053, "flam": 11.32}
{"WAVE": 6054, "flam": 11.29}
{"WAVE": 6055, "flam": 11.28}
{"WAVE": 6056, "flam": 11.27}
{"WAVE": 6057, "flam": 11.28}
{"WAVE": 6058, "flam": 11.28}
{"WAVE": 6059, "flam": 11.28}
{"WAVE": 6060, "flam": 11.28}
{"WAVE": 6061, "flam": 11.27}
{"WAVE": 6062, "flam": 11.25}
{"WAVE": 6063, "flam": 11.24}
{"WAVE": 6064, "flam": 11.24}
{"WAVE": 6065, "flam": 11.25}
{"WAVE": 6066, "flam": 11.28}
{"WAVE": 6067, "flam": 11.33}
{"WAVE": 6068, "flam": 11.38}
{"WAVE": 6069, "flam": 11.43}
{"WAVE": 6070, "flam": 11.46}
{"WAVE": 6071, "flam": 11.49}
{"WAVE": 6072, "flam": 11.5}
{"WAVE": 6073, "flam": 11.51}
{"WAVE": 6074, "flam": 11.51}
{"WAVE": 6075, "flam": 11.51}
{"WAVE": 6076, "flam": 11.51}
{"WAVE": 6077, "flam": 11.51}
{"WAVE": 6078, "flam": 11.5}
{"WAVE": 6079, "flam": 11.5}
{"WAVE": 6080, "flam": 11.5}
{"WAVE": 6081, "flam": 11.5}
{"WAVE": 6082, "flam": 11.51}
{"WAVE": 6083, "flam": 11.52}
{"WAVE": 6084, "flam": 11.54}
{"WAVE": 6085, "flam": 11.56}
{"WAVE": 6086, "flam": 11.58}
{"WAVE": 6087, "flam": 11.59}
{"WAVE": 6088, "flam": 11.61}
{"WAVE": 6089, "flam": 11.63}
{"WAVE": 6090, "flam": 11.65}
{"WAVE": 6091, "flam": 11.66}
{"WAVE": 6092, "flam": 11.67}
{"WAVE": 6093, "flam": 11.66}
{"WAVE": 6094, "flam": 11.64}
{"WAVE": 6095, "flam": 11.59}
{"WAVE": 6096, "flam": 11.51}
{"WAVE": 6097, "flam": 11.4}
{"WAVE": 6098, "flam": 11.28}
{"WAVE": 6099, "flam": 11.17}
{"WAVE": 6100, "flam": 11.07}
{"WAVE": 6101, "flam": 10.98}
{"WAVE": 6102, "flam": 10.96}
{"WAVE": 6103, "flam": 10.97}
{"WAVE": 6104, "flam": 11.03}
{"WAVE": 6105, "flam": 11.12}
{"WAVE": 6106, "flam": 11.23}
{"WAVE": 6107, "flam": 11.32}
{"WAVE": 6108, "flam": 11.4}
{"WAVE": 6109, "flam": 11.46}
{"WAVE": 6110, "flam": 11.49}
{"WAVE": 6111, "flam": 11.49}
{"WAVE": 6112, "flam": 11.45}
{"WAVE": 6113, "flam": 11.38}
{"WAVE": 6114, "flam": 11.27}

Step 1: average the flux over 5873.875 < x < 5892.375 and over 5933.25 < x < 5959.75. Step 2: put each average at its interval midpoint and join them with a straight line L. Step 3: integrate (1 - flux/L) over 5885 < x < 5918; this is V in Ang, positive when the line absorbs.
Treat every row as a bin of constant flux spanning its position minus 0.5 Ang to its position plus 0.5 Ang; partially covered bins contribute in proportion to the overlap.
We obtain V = 4.6 Ang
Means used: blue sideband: 6.4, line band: 6.28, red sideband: 9.21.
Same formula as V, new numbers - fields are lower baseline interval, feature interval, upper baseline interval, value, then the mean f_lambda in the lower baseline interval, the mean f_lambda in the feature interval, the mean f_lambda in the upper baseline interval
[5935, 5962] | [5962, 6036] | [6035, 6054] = 1.6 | 9.23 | 9.95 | 11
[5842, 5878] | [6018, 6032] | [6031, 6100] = 0.6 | 9.43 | 10.5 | 11.3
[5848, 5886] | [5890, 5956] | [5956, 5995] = 8.9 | 8.7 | 7.92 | 9.53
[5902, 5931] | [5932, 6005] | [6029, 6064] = -2.0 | 8.08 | 9.5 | 11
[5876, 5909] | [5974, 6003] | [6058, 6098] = -3.4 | 6.03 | 9.87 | 11.5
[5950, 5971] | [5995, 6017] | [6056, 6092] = 0.2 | 9.21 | 10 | 11.4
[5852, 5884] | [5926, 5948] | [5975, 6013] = 0.6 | 8.7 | 9.1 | 9.9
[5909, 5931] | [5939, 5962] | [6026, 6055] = -0.6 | 8.39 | 9.23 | 10.9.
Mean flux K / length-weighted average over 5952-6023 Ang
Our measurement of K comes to 9.72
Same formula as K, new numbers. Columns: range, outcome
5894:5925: 7.22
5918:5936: 8.68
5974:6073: 10.5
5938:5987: 9.32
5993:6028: 10.2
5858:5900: 7.11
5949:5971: 9.2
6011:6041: 10.4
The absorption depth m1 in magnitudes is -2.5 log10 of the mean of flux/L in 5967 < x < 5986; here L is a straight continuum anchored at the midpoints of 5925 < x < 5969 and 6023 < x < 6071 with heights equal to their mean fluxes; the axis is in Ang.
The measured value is 0.03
